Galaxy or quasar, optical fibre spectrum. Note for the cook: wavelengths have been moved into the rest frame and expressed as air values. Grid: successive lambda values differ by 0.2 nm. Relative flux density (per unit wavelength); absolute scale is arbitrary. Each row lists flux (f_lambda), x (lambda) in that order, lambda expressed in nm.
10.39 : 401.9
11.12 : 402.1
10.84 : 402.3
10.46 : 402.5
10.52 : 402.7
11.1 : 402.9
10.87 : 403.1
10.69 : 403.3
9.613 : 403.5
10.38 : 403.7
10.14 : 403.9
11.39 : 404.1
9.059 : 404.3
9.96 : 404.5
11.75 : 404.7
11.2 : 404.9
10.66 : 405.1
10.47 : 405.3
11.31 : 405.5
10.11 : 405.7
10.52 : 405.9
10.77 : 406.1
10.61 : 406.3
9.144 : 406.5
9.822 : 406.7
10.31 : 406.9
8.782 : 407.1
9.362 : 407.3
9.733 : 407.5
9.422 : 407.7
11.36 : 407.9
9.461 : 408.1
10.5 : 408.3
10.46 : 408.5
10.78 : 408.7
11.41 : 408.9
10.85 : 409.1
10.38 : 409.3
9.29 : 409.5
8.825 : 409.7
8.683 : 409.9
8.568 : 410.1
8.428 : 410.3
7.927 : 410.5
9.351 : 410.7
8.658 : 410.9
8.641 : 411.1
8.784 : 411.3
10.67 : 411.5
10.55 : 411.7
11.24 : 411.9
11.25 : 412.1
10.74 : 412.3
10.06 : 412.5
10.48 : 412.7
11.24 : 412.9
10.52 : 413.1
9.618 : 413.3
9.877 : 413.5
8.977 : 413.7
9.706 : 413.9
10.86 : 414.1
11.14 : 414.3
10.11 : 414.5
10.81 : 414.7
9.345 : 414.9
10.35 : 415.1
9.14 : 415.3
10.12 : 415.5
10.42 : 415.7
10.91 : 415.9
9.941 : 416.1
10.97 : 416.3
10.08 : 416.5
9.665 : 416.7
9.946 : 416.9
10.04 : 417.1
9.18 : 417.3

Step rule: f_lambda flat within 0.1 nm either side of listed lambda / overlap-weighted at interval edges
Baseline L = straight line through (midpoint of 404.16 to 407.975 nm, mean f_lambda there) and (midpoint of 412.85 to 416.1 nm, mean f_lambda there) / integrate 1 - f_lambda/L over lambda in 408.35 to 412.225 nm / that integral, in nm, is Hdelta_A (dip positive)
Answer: 0.18 nm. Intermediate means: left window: 10.2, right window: 10.2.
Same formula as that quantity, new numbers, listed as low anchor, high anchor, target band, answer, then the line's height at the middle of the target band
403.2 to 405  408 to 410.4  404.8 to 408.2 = -0.008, 10.2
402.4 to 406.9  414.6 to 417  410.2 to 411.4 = 0.194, 10.3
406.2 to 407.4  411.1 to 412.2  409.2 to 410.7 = 0.177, 10.1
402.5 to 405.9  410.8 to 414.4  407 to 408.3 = 0.082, 10.4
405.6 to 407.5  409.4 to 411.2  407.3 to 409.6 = -0.244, 9.31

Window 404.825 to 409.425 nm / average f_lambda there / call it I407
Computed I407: 10.3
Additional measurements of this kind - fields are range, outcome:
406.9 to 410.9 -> 9.65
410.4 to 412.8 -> 9.86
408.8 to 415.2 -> 9.92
